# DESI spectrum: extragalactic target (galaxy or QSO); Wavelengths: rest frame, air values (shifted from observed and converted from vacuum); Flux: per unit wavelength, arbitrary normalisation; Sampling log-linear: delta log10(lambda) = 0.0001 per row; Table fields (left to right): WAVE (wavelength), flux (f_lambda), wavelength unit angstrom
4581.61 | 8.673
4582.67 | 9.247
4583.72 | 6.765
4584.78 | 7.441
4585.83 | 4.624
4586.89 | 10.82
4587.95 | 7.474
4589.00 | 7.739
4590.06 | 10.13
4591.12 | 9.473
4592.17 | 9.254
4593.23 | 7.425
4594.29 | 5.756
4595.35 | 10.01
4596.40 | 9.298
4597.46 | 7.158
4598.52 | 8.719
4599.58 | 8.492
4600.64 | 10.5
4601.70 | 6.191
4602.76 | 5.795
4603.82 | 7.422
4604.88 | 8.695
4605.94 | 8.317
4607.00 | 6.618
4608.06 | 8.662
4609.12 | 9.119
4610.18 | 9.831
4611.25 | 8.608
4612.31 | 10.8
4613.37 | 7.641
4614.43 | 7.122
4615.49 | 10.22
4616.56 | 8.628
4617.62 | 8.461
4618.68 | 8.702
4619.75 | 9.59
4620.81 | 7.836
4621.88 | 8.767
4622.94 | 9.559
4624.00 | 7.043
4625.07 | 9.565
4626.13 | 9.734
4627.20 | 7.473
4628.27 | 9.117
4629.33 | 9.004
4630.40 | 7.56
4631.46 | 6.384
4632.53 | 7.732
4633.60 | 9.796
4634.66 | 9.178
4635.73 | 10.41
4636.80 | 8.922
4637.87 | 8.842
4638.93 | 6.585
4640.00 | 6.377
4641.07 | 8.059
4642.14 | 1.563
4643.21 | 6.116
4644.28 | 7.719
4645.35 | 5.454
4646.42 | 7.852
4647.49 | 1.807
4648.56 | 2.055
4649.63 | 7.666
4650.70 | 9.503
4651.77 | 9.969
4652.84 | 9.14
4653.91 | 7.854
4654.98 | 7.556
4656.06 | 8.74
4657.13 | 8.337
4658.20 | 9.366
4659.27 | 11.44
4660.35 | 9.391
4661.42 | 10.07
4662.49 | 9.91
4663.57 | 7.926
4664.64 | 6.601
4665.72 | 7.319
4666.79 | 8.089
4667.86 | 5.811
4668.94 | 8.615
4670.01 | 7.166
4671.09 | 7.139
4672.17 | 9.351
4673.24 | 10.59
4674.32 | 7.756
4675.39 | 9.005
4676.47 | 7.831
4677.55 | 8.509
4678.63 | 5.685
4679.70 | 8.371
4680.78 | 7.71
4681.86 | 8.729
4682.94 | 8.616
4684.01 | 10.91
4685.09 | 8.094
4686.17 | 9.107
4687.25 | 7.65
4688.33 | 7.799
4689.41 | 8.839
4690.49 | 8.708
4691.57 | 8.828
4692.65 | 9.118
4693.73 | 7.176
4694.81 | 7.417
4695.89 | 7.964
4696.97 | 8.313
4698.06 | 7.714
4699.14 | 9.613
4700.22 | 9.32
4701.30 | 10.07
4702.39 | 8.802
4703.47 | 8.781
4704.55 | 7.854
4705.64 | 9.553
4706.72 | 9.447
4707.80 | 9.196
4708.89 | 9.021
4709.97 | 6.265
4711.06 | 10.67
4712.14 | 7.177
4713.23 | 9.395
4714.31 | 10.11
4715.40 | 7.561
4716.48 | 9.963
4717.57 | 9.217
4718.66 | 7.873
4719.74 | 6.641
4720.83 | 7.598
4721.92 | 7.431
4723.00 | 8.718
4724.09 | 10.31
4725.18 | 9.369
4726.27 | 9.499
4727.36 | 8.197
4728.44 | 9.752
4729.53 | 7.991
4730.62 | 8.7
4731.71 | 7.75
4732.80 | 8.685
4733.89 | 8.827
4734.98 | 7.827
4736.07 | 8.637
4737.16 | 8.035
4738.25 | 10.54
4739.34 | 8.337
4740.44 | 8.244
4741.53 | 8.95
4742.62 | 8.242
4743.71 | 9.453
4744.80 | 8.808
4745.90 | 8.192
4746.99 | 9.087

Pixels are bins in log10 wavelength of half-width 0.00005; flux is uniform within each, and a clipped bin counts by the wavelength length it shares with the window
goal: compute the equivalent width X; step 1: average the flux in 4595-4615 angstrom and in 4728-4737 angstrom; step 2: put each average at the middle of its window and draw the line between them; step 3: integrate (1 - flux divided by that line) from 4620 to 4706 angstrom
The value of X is 2.7 angstrom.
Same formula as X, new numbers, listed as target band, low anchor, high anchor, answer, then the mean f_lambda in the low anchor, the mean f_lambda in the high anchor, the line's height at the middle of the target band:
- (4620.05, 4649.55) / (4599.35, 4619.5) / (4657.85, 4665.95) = 4.3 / 8.43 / 9.05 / 8.73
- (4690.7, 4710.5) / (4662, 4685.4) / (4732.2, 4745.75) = -0.5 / 8.17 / 8.69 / 8.38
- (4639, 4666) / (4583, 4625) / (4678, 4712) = 3.0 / 8.35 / 8.54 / 8.45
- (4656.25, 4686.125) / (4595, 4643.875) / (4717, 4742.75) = -0.3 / 8.26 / 8.56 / 8.4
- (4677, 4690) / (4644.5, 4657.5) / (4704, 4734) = -0.7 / 7.16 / 8.67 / 7.88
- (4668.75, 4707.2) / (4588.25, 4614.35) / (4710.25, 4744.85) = 0.4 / 8.37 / 8.68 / 8.59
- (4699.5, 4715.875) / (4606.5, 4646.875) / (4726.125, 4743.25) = -0.7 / 8.17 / 8.62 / 8.51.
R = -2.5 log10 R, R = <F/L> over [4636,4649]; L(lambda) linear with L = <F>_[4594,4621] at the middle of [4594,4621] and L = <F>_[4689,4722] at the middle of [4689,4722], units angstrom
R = 0.36 mag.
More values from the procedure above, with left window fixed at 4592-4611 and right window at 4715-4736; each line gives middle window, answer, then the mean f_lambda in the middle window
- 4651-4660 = -0.09 mag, 9.07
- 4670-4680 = 0.03 mag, 8.18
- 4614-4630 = -0.06 mag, 8.72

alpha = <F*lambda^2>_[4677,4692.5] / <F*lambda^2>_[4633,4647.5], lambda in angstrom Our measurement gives 1.2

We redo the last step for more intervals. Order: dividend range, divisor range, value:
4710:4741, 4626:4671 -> 1.15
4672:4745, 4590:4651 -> 1.12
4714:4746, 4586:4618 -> 1.08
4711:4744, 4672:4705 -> 1.03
